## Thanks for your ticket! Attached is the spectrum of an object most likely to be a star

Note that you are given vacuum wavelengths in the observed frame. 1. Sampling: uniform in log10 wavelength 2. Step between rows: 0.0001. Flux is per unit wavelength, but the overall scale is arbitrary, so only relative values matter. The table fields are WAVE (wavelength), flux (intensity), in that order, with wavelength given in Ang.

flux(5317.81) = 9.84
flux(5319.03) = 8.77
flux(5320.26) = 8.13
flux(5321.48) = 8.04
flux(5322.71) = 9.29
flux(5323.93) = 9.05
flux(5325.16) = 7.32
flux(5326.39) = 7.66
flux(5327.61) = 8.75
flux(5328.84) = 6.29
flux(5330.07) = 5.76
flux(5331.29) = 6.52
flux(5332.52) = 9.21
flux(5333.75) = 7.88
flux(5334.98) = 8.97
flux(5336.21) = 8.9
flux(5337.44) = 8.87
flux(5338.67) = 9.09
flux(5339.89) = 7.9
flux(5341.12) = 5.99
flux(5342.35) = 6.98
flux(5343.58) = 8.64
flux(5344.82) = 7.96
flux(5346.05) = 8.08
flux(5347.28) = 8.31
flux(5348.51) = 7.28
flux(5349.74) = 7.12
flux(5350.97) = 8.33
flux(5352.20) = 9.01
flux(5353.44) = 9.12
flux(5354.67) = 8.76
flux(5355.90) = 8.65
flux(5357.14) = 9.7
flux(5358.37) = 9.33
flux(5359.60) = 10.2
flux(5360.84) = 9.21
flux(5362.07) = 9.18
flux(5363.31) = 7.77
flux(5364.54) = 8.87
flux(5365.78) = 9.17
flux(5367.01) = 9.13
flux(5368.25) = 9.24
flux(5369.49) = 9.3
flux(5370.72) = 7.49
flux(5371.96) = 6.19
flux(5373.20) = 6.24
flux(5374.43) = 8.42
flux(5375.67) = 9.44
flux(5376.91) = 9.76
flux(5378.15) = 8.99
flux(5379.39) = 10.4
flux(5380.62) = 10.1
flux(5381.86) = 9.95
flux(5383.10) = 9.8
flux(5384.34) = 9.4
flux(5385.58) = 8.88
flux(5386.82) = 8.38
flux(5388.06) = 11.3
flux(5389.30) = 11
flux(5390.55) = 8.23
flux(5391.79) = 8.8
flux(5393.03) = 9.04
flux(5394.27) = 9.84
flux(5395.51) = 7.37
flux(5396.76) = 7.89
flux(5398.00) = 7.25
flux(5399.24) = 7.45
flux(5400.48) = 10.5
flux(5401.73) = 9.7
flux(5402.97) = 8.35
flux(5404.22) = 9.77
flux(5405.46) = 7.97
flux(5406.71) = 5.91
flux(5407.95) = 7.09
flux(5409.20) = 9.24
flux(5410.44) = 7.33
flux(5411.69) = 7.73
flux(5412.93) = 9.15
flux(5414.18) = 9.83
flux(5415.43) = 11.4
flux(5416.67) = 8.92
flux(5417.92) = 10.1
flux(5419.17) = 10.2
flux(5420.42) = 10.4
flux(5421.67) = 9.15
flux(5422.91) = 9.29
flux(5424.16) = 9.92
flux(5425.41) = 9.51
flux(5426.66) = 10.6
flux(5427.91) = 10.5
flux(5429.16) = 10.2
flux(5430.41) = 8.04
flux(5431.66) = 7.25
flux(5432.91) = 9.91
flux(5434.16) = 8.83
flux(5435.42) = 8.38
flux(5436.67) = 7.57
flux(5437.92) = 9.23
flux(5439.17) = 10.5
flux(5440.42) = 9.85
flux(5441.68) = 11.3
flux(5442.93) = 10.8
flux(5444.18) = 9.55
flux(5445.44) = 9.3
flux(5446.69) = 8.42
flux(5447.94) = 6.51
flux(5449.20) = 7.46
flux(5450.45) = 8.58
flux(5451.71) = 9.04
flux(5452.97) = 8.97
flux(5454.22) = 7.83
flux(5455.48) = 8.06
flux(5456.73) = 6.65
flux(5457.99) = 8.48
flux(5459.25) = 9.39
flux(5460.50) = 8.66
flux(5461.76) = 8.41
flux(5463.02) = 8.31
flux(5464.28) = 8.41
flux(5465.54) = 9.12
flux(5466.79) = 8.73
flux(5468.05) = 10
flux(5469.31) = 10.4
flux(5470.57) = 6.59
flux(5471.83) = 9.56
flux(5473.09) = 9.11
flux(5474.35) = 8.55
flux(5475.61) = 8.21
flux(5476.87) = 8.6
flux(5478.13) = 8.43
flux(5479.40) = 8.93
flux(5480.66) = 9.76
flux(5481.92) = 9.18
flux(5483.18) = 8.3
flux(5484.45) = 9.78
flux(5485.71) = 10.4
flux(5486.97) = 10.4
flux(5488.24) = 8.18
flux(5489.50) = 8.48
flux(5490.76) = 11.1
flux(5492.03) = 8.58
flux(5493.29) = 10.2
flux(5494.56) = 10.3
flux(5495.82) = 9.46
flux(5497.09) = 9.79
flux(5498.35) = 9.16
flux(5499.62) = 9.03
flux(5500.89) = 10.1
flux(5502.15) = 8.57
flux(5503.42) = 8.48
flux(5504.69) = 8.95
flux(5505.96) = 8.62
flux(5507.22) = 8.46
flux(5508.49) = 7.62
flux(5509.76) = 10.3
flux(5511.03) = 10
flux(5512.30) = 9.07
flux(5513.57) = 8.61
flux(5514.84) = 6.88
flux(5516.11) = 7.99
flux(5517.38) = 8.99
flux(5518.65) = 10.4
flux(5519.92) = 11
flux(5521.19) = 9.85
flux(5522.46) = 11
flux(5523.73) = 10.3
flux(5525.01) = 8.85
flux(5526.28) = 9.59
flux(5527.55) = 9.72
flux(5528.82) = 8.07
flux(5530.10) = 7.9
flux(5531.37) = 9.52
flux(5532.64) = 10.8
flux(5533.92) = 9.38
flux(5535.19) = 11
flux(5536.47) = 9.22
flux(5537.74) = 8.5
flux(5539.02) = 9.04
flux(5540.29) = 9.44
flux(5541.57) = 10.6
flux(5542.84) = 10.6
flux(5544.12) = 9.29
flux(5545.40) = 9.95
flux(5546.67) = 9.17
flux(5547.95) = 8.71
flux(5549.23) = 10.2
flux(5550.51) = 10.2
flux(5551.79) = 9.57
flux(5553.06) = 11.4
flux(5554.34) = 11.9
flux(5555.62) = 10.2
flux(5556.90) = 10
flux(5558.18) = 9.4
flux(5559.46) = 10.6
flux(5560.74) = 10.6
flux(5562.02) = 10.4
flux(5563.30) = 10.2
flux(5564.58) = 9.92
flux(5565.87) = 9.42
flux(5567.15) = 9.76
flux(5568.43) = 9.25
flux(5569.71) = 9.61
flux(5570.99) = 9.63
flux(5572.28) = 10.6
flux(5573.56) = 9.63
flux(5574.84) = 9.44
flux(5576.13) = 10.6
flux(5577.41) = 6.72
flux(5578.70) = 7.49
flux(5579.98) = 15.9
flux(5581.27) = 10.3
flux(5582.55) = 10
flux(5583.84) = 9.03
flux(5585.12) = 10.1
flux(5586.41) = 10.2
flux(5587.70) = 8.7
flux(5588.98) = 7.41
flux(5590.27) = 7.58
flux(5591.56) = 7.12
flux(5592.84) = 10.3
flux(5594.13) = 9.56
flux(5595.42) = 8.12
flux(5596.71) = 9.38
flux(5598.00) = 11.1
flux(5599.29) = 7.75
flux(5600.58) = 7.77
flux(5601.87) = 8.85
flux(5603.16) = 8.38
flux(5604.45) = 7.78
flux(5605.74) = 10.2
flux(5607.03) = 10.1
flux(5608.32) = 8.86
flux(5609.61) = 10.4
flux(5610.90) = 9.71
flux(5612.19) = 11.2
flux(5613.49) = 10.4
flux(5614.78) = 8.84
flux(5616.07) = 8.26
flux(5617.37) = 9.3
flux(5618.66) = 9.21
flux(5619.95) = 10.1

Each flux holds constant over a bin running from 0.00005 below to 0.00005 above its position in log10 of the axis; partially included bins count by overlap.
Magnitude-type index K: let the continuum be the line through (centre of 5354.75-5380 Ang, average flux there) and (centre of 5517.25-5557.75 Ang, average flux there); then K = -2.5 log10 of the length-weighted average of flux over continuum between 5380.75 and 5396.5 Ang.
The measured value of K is -0.04 mag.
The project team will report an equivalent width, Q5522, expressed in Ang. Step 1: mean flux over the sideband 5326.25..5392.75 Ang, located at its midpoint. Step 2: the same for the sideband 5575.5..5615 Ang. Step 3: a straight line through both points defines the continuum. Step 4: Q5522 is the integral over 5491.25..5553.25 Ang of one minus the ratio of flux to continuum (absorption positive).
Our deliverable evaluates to -2.1 Ang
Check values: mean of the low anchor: 8.6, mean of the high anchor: 9.36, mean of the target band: 9.43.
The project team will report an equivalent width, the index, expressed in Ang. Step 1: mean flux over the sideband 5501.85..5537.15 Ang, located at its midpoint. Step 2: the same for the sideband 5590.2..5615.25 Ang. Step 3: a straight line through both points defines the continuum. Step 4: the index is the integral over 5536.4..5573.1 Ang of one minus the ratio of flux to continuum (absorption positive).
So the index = -2.7 Ang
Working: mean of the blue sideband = 9.26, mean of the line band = 9.92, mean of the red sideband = 9.21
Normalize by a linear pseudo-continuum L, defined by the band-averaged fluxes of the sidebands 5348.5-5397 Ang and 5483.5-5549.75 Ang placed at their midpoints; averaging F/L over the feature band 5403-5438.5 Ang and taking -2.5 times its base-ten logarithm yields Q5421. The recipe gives 0.01 mag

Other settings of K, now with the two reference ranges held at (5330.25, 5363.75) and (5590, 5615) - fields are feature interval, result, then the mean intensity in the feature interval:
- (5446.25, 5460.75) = 0.07 mag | 8.16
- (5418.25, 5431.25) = -0.13 mag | 9.75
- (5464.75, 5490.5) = -0.03 mag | 9.06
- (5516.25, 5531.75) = -0.07 mag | 9.55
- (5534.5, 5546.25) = -0.08 mag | 9.73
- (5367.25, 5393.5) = -0.07 mag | 9.06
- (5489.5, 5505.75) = -0.07 mag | 9.41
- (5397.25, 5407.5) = 0.03 mag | 8.34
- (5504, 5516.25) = 0.03 mag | 8.67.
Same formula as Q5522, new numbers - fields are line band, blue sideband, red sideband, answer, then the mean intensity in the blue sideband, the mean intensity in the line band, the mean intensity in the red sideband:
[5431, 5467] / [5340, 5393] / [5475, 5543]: 1.36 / 8.76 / 8.74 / 9.32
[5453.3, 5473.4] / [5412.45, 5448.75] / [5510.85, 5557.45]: 1.93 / 9.46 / 8.61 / 9.64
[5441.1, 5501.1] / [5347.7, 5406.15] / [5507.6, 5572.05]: 2.15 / 8.87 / 9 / 9.67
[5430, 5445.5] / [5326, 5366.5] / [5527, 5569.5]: -0.52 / 8.29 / 9.28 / 9.82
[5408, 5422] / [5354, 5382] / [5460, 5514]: -0.51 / 8.92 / 9.31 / 9.09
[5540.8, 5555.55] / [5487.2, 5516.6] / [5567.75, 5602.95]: -1.49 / 9.06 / 10.1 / 9.33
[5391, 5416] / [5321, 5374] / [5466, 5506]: 0.18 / 8.25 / 8.57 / 9.19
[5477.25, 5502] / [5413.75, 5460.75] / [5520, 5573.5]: 0.19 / 9.17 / 9.43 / 9.85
